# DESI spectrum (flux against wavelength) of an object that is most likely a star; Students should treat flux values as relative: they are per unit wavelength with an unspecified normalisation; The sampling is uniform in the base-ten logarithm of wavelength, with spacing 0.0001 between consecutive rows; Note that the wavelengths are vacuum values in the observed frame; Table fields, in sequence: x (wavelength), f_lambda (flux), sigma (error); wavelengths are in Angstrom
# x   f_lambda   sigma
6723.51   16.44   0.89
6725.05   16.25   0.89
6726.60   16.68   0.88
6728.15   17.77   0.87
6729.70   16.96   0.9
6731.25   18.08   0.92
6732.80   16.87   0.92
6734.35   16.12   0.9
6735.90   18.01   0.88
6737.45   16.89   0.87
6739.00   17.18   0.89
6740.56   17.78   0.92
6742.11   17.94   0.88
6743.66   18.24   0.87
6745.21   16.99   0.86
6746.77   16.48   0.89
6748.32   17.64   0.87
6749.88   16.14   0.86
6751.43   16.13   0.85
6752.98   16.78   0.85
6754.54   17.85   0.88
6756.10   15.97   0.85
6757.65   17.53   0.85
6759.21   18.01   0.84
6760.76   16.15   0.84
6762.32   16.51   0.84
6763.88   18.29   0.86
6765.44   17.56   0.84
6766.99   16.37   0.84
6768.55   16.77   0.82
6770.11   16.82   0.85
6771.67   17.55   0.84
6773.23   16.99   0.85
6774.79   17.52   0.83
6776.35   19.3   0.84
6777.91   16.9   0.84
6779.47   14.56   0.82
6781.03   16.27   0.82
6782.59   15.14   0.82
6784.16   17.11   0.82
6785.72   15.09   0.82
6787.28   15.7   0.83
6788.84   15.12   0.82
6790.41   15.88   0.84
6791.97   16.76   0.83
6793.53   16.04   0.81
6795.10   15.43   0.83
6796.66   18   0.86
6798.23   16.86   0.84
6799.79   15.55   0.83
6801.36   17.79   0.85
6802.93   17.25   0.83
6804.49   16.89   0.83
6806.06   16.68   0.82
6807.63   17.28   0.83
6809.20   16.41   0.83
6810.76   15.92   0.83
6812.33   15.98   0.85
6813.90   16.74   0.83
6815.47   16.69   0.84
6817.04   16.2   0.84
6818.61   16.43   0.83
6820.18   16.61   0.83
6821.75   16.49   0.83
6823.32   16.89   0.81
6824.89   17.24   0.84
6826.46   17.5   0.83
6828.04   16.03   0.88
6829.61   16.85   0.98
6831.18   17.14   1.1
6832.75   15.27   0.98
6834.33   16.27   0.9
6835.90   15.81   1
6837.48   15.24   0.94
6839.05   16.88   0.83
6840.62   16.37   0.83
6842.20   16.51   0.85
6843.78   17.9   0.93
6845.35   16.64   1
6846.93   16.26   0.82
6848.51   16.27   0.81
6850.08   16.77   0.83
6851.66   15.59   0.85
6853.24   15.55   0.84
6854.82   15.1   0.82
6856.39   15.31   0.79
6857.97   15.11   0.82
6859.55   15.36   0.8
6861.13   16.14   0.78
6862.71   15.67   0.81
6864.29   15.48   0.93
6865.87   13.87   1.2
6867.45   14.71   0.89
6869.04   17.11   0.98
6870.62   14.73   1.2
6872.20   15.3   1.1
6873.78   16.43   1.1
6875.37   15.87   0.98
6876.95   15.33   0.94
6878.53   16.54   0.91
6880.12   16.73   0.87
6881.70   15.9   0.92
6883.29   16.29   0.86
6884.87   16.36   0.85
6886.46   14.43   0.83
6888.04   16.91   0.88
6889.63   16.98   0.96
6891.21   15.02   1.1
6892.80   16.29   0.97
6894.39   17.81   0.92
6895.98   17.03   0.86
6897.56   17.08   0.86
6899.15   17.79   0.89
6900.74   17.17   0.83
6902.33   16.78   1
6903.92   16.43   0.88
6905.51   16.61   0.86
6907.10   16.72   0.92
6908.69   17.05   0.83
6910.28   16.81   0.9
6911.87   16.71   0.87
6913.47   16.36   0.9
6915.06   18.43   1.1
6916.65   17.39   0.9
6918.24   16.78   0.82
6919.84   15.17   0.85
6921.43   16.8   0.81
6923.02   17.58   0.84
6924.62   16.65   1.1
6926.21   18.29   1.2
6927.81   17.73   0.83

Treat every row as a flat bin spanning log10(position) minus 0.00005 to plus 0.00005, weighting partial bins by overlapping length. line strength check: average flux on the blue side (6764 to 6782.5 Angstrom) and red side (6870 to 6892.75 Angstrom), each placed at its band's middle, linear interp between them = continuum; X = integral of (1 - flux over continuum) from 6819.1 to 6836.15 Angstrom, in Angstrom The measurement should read -0.1 Angstrom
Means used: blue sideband 16.9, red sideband 15.9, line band 16.6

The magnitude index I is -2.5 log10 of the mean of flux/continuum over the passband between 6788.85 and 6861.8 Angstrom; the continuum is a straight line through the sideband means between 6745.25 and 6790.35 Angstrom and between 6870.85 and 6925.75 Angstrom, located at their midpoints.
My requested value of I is 0.02 mag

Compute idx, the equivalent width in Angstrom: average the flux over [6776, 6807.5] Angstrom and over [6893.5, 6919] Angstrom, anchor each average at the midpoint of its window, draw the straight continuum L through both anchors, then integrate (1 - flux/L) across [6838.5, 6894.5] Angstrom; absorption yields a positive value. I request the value 2.88 Angstrom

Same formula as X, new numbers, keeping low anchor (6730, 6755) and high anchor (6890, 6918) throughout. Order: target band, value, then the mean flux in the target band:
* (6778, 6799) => 1.3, 16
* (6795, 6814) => 0.4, 16.7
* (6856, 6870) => 1.3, 15.4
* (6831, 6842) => 0.6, 16.1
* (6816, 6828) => 0.2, 16.7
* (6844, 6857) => 0.7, 16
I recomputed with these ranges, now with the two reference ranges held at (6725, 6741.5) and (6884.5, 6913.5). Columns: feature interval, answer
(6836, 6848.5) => 0.02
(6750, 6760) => 0.01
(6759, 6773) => 0.00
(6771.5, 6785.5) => 0.02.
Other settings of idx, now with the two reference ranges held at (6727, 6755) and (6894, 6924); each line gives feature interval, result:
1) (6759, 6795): 1.19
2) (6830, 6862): 1.81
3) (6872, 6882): 0.55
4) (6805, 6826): 0.60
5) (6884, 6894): 0.54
